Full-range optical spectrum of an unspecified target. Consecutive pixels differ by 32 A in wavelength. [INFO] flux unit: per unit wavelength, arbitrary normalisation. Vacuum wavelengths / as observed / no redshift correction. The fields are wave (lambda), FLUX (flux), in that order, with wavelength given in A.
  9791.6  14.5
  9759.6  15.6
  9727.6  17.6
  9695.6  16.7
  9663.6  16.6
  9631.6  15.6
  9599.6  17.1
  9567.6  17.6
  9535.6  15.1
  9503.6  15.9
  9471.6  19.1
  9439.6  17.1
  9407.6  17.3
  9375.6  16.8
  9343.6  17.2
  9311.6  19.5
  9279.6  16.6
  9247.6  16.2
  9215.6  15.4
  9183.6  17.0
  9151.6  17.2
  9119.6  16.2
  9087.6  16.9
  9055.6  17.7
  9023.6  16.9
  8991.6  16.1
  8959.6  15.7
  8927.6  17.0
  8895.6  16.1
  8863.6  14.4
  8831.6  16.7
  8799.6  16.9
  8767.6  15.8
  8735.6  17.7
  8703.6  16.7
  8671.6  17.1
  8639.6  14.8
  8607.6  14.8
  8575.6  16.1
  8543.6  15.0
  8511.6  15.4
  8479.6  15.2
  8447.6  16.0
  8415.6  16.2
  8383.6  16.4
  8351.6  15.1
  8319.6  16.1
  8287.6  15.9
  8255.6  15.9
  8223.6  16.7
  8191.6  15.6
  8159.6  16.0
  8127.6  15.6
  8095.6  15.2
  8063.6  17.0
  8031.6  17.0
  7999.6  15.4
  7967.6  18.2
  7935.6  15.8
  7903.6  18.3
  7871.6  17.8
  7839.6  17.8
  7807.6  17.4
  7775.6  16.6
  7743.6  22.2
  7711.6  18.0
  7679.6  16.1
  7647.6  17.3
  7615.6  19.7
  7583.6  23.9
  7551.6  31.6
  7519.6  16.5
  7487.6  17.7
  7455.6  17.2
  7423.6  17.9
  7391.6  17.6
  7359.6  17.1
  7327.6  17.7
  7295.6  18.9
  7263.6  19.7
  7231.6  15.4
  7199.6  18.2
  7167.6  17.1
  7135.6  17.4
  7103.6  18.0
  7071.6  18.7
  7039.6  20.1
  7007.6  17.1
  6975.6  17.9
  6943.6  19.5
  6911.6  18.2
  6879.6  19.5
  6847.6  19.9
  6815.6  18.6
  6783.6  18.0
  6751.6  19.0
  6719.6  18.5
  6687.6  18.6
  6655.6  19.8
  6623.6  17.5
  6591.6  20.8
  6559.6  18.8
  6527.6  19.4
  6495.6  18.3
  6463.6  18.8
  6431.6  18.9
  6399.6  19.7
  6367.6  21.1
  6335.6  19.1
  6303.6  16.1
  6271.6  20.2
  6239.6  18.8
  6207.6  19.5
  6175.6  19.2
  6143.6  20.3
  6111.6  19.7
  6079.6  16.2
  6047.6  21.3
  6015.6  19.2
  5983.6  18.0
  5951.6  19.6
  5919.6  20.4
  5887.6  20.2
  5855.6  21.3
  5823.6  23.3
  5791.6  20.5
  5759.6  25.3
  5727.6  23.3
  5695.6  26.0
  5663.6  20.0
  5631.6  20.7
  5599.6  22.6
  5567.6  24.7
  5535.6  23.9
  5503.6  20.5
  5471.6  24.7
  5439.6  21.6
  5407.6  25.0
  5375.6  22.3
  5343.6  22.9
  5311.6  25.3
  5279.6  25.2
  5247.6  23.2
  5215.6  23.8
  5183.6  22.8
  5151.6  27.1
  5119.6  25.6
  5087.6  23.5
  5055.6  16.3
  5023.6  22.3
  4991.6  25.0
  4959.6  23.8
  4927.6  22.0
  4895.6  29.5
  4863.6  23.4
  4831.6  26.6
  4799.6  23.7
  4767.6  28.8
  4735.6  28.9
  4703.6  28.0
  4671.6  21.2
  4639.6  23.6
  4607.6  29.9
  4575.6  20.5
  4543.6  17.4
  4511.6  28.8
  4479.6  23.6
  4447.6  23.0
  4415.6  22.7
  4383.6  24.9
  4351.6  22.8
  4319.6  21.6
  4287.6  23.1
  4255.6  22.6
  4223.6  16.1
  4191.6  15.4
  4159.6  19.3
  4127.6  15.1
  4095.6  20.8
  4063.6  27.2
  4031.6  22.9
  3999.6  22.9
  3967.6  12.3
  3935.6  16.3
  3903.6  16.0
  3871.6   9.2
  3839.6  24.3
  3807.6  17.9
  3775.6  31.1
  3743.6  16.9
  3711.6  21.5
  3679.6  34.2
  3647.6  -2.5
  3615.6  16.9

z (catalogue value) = 0.152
